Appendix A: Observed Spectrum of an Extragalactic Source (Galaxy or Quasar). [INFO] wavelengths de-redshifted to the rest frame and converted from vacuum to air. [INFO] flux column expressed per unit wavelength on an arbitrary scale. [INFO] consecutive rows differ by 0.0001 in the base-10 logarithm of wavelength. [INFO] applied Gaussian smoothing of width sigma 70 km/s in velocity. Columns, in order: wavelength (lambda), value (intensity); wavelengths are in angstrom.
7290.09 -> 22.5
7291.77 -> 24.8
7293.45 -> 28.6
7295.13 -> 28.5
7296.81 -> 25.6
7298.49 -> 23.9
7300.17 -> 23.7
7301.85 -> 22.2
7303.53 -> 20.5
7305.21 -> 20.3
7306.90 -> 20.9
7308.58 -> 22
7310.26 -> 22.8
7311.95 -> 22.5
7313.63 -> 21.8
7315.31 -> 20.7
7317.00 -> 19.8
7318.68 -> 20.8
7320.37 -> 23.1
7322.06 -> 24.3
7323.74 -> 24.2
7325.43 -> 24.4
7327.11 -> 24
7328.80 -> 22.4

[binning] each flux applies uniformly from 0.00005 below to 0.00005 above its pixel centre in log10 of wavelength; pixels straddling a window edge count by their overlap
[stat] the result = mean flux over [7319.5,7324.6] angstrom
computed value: 23.8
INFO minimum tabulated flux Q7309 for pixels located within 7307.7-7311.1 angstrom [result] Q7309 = 22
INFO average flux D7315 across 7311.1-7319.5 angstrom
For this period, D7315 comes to 21.1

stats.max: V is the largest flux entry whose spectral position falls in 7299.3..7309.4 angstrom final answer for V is 23.7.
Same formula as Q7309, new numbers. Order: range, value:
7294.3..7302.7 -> 22.2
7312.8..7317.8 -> 19.8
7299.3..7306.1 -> 20.3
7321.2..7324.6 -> 24.2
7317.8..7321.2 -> 20.8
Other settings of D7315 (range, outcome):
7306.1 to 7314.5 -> 22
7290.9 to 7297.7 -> 26.8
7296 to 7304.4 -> 23.2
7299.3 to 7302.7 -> 23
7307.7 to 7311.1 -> 22.4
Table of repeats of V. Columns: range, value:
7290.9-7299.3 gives 28.6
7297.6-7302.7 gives 23.9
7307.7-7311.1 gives 22.8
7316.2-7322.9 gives 24.3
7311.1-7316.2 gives 22.5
